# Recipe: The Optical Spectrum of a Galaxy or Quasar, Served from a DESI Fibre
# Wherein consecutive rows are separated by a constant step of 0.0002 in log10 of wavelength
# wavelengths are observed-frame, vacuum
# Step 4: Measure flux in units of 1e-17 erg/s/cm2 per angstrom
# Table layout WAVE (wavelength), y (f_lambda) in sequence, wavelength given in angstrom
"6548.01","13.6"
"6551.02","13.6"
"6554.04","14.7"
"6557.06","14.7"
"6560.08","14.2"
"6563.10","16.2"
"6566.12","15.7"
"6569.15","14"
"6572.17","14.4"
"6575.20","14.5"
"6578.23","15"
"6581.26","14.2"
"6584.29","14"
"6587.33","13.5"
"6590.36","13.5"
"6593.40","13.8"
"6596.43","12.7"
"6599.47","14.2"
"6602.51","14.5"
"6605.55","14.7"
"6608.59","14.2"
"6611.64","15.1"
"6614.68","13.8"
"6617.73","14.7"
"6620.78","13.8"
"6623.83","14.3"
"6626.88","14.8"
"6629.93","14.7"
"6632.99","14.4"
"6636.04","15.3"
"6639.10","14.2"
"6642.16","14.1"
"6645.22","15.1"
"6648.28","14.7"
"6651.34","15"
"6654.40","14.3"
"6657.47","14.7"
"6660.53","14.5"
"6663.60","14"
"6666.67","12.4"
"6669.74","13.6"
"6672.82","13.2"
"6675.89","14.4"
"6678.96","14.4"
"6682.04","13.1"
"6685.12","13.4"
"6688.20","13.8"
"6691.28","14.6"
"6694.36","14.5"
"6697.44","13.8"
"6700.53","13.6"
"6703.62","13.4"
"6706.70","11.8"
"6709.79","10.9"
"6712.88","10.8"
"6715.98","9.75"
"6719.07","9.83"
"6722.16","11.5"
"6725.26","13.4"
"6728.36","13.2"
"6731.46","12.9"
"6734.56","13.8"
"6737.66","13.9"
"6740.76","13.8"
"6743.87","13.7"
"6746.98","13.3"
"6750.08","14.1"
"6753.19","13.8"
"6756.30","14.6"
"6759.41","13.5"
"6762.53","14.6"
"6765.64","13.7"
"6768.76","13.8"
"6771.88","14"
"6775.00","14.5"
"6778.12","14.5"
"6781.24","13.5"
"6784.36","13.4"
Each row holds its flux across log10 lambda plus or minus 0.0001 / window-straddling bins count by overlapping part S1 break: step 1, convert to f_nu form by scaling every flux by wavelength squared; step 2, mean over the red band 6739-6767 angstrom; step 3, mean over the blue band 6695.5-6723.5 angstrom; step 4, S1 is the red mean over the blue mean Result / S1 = 1.2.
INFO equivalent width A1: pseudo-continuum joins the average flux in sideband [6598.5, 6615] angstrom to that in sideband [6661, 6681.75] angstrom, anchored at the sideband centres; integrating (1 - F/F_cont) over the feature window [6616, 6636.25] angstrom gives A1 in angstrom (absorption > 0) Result -0.41 angstrom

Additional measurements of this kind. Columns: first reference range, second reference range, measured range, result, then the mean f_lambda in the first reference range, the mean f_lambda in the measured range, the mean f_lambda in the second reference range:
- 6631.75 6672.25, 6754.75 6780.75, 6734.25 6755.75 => 0.5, 14.3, 13.8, 14.1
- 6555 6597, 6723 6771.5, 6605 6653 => -1.3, 14.4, 14.6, 13.7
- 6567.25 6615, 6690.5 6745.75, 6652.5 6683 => -1.4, 14.2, 13.9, 12.7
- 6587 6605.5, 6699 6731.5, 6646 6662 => -2.2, 13.8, 14.7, 11.9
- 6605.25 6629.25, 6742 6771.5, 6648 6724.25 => 5.4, 14.4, 13.2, 13.9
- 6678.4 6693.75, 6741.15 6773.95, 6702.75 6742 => 4.8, 13.9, 12.2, 13.9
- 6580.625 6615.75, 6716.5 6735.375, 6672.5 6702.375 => -2.6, 14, 13.9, 12.2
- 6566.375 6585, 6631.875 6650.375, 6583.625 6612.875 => 1.0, 14.5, 14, 14.7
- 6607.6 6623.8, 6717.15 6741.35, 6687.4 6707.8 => -0.8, 14.3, 13.7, 12.7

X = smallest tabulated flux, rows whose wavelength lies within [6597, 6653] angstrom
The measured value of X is 13.8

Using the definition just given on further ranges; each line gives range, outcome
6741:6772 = 13.3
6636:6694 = 12.4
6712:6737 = 9.75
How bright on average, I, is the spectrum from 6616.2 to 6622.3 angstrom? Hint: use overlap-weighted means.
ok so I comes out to 14.2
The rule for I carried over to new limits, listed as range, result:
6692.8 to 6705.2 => 13.8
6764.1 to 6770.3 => 13.7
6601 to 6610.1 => 14.5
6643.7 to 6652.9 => 14.9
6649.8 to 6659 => 14.7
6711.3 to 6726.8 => 11.1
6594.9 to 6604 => 13.8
